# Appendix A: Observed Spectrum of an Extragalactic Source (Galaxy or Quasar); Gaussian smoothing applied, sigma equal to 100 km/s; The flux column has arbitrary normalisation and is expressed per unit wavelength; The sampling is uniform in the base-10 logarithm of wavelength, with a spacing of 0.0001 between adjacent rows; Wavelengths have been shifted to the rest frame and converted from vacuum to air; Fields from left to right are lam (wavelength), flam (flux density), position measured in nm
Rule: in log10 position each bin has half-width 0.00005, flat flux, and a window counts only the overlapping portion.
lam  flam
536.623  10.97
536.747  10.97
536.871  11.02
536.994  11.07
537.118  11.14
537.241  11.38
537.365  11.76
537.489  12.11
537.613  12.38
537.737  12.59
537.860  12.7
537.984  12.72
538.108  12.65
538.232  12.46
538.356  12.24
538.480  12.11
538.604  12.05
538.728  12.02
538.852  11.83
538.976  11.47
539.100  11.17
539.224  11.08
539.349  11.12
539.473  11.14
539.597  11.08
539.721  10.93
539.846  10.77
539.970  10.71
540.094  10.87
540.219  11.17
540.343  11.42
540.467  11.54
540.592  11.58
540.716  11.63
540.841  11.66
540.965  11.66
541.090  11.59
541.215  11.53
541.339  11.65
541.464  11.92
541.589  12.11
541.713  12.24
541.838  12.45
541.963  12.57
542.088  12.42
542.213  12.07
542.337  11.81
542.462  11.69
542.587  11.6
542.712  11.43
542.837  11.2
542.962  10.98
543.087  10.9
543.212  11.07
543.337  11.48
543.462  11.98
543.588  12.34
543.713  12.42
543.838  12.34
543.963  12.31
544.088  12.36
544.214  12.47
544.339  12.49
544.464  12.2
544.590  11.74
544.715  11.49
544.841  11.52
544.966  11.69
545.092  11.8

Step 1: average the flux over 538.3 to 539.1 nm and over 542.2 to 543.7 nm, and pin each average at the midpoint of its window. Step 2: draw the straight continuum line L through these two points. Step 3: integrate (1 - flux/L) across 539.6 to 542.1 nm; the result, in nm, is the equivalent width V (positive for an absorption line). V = 0.03 nm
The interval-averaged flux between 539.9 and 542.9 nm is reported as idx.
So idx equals 11.7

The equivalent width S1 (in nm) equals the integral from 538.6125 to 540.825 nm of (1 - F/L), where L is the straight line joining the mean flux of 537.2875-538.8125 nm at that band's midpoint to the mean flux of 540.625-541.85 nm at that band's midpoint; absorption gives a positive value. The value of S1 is 0.138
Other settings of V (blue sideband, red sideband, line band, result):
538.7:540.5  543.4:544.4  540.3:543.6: 0.028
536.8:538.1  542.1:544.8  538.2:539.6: 0.029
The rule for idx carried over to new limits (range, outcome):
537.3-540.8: 11.7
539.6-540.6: 11.1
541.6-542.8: 12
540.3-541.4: 11.6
